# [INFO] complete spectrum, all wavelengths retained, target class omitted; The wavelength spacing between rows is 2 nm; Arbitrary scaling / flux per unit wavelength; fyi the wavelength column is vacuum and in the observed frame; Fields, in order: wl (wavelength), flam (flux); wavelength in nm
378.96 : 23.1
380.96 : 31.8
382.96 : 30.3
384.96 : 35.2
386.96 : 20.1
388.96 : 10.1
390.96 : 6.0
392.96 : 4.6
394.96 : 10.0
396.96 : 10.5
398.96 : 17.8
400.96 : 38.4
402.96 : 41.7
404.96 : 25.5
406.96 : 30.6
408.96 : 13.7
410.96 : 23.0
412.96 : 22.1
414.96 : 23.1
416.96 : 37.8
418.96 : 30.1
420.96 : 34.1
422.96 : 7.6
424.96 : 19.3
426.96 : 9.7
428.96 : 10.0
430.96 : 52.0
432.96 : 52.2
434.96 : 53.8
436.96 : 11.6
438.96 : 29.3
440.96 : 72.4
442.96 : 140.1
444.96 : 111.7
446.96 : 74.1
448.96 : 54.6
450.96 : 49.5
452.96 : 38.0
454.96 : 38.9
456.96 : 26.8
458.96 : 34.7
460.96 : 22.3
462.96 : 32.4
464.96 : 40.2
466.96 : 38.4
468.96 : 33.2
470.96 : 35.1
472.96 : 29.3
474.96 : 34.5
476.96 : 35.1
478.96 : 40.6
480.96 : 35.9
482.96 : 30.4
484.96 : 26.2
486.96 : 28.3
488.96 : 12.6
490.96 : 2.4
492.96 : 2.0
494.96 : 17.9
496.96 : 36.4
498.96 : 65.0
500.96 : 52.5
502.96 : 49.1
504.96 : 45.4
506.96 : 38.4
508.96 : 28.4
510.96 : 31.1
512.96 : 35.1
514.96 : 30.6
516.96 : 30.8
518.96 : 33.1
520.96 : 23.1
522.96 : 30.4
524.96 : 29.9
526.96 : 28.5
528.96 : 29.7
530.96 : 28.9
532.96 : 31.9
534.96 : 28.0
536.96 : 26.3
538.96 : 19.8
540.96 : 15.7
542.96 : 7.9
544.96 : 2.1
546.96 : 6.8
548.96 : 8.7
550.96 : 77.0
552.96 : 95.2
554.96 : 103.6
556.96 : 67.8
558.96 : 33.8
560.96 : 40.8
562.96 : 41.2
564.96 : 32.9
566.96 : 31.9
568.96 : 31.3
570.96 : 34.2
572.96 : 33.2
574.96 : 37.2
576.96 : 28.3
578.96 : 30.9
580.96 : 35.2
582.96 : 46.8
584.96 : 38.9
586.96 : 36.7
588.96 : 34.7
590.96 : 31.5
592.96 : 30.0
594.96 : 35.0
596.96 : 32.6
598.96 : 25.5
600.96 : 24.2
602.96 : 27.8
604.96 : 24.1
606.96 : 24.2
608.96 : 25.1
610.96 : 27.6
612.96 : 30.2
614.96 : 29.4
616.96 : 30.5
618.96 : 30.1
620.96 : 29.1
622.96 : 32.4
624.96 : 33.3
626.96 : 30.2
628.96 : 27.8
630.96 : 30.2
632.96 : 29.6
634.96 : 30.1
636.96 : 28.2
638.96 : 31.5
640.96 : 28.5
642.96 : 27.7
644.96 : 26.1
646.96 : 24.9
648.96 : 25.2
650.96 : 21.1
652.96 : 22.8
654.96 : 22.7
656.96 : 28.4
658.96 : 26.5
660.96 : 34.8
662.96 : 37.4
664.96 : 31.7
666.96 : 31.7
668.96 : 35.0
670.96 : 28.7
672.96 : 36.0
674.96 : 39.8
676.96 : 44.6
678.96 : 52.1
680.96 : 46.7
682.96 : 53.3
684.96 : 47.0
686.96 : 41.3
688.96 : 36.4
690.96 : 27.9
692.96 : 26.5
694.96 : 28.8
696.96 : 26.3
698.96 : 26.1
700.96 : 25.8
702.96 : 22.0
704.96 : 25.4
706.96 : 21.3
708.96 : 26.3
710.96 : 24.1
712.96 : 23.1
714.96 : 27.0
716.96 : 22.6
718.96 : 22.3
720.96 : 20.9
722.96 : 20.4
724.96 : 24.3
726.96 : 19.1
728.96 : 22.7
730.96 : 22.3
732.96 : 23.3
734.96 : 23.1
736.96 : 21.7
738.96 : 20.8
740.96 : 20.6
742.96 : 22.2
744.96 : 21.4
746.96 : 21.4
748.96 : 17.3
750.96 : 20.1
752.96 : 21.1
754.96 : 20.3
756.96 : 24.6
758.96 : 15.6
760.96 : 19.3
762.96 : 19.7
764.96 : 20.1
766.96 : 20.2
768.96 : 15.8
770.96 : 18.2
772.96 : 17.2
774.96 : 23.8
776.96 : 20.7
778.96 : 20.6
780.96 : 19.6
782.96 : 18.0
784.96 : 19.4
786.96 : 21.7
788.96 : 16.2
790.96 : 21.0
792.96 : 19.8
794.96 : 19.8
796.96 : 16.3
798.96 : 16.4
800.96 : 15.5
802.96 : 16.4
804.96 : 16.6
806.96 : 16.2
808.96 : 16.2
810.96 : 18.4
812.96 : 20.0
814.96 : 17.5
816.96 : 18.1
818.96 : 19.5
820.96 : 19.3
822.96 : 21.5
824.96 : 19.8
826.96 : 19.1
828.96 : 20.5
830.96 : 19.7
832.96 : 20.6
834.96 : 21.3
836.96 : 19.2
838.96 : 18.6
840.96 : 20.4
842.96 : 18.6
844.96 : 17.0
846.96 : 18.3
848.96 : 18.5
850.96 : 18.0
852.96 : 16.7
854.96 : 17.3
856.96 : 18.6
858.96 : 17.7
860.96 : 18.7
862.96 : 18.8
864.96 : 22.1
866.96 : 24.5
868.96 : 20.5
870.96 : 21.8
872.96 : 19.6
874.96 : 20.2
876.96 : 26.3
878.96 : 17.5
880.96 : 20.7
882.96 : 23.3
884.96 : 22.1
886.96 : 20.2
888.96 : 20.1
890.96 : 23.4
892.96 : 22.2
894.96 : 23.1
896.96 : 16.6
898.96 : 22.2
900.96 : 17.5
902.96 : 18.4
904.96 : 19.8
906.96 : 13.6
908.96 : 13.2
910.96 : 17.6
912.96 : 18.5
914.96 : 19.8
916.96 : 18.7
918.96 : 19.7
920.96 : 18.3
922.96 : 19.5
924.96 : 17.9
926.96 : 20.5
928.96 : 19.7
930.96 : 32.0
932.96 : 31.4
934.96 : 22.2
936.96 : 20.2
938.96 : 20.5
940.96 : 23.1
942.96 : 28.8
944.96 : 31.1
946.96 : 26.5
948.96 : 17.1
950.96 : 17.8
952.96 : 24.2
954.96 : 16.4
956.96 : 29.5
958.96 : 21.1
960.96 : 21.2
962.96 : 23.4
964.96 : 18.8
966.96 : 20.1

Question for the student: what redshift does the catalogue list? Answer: 2.580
